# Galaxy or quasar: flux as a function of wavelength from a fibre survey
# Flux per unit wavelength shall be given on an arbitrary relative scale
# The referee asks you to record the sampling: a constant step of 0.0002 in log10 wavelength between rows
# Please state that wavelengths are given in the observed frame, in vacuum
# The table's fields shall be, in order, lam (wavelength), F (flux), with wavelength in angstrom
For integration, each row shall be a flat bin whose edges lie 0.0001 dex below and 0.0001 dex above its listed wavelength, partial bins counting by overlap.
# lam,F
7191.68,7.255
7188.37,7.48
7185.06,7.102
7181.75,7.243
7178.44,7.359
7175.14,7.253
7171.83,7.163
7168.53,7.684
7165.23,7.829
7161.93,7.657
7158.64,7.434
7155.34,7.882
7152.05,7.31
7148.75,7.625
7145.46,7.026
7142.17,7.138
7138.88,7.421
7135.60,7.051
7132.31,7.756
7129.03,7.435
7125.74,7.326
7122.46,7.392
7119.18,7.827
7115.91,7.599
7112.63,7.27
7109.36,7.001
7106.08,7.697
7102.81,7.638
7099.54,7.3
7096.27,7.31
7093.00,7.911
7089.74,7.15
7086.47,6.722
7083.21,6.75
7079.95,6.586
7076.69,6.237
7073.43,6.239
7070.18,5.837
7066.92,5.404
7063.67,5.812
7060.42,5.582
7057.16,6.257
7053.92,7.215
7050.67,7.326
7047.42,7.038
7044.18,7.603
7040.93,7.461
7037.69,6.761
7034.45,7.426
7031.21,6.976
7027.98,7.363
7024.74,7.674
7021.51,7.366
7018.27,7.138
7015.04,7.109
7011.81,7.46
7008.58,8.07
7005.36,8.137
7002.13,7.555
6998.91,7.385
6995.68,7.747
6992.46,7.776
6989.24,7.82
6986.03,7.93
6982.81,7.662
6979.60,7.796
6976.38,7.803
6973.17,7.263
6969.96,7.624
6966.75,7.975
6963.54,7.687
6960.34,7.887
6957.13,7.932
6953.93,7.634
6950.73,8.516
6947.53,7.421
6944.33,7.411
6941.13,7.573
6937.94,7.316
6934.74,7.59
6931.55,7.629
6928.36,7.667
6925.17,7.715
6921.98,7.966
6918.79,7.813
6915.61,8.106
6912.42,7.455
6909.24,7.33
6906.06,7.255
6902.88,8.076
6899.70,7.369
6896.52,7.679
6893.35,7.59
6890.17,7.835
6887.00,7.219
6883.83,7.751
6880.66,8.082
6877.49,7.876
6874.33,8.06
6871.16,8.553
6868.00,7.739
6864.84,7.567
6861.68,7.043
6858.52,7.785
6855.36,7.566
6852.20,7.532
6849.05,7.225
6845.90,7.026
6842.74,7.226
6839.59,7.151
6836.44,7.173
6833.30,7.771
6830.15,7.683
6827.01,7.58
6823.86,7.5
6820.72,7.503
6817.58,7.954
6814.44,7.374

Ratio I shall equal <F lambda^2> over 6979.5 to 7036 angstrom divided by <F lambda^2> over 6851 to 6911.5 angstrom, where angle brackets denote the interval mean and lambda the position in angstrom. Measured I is 1.02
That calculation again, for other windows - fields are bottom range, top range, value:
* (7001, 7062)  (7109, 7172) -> 1.06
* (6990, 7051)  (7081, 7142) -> 1.01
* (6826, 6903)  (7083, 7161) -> 1.05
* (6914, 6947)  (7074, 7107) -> 0.97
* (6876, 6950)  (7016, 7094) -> 0.93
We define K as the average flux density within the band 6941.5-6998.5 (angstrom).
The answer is 7.75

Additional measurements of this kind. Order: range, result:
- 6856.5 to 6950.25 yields 7.68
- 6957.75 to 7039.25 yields 7.58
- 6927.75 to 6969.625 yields 7.71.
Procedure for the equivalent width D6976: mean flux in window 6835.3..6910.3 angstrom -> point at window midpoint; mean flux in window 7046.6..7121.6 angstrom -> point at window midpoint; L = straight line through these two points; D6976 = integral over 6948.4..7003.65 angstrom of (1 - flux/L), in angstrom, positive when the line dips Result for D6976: -4.07 angstrom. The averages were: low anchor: 7.58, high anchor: 6.86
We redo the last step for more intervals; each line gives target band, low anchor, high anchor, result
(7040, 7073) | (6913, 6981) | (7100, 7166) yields 4.6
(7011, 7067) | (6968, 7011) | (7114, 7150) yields 4.8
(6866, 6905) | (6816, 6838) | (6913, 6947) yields -0.9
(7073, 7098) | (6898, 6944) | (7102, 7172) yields 2.0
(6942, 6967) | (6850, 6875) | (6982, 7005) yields -0.2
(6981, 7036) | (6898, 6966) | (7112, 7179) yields 0.3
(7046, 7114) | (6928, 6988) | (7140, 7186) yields 6.8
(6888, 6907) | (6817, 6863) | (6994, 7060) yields -0.6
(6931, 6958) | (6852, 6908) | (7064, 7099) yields -1.2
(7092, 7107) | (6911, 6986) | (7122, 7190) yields -0.1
